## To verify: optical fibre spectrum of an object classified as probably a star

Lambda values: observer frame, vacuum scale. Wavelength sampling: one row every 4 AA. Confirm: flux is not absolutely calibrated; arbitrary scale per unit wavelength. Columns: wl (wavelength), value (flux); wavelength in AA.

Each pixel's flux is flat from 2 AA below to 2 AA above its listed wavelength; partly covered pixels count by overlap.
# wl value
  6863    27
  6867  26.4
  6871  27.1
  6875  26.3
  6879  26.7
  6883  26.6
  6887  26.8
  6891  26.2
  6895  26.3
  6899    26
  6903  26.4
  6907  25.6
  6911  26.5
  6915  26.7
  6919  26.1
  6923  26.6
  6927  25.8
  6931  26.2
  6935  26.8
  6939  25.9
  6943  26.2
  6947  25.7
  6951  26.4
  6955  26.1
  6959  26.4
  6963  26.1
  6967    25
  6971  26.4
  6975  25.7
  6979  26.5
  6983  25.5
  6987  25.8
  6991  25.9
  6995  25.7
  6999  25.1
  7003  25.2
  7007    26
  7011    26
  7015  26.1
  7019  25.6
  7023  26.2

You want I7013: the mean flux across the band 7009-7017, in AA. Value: 26.1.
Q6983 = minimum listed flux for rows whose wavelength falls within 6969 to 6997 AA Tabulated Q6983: 25.5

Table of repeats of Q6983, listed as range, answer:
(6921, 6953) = 25.7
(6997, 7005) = 25.1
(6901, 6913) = 25.6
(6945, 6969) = 25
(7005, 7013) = 26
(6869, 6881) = 26.3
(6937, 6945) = 25.9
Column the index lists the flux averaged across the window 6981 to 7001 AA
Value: 25.6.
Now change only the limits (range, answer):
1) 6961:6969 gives 25.6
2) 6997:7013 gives 25.6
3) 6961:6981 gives 25.9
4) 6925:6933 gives 26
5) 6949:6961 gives 26.3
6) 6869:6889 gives 26.7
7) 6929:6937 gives 26.5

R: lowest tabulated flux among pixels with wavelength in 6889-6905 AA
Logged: 26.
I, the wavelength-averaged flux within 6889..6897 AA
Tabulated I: 26.2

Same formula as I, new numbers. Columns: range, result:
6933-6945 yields 26.3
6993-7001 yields 25.4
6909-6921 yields 26.4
